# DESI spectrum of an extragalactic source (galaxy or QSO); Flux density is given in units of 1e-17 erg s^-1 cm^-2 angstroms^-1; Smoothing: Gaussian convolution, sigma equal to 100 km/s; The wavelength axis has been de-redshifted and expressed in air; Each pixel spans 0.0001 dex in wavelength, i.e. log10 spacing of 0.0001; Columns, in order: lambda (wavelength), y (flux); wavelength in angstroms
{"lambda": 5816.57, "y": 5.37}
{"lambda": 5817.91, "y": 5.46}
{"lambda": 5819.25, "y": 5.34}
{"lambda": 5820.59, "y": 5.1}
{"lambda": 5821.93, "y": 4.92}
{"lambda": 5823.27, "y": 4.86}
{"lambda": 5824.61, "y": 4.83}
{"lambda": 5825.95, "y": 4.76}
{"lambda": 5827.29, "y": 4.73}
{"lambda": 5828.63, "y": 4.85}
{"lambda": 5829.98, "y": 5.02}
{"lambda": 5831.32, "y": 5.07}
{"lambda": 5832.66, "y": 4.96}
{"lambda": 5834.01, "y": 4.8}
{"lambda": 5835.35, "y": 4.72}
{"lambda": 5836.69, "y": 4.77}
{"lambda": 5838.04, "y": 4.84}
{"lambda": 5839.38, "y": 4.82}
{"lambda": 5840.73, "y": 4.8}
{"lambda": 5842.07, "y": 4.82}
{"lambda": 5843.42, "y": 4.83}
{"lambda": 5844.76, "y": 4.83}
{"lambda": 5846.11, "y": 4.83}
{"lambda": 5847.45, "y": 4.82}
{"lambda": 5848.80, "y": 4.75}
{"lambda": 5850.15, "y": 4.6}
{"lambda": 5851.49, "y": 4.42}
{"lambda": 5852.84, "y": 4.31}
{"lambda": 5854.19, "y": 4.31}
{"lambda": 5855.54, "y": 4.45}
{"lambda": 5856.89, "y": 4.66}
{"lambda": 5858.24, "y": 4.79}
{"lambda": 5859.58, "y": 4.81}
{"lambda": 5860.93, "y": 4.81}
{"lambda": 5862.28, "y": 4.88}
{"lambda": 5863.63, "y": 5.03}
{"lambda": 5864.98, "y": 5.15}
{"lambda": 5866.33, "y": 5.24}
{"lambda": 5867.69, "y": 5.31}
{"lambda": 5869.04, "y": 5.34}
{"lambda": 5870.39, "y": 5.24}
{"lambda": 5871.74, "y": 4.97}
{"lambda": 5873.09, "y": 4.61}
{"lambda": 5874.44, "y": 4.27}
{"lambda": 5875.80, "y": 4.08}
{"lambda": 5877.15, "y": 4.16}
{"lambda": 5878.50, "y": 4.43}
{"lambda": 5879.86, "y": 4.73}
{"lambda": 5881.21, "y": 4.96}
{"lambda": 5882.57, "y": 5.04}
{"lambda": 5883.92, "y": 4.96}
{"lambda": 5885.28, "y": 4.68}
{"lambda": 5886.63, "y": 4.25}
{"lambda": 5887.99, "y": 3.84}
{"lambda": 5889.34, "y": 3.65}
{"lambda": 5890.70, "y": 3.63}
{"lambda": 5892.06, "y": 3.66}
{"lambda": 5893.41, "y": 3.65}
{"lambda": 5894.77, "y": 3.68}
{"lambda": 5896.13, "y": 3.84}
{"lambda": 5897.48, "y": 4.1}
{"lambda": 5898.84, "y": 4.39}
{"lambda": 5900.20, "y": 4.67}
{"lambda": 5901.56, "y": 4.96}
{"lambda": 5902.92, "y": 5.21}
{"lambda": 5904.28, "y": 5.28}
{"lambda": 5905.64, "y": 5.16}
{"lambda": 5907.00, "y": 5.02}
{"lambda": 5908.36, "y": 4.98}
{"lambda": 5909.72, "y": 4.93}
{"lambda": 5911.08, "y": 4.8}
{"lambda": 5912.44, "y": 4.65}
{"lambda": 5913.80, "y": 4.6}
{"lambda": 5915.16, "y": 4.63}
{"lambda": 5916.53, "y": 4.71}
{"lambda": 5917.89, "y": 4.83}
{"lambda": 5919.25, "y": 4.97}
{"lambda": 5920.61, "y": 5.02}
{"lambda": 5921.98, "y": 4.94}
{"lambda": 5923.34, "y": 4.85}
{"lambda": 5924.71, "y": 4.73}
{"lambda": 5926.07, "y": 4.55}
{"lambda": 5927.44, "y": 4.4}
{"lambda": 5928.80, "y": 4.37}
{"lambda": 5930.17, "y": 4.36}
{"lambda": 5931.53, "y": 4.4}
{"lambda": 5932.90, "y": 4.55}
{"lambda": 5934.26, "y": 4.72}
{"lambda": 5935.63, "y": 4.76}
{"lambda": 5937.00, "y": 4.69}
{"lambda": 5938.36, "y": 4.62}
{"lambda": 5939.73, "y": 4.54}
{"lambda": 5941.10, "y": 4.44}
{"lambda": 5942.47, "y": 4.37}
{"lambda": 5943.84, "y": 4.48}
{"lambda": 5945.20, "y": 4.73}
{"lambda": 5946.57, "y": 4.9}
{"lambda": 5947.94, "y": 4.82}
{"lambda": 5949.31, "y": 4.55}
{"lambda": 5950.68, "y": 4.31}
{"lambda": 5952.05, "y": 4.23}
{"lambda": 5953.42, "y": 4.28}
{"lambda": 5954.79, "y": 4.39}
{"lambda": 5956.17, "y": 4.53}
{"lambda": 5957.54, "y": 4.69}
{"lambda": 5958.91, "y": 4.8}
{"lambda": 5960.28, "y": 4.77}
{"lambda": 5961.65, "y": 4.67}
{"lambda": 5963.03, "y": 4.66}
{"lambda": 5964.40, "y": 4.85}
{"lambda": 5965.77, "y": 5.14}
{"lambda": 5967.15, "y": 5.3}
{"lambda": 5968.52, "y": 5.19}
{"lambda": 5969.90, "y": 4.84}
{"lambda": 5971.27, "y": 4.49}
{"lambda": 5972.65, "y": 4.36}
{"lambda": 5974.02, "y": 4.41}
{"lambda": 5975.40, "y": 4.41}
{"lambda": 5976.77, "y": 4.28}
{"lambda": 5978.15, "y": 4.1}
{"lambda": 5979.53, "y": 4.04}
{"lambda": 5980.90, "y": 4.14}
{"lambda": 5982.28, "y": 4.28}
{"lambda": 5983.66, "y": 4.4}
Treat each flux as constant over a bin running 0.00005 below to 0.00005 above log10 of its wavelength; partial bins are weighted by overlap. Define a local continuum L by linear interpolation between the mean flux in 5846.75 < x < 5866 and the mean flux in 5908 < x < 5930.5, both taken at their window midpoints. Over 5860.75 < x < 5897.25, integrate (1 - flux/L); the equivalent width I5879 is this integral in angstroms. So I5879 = 1.6 angstroms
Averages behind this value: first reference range 4.71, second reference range 4.73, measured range 4.51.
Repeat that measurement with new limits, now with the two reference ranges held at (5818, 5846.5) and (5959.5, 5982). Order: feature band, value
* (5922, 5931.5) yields 0.3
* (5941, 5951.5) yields 0.2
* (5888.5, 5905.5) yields 1.8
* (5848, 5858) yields 0.7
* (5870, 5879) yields 0.5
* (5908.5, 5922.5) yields -0.3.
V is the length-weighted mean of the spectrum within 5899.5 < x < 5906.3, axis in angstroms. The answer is 5.05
